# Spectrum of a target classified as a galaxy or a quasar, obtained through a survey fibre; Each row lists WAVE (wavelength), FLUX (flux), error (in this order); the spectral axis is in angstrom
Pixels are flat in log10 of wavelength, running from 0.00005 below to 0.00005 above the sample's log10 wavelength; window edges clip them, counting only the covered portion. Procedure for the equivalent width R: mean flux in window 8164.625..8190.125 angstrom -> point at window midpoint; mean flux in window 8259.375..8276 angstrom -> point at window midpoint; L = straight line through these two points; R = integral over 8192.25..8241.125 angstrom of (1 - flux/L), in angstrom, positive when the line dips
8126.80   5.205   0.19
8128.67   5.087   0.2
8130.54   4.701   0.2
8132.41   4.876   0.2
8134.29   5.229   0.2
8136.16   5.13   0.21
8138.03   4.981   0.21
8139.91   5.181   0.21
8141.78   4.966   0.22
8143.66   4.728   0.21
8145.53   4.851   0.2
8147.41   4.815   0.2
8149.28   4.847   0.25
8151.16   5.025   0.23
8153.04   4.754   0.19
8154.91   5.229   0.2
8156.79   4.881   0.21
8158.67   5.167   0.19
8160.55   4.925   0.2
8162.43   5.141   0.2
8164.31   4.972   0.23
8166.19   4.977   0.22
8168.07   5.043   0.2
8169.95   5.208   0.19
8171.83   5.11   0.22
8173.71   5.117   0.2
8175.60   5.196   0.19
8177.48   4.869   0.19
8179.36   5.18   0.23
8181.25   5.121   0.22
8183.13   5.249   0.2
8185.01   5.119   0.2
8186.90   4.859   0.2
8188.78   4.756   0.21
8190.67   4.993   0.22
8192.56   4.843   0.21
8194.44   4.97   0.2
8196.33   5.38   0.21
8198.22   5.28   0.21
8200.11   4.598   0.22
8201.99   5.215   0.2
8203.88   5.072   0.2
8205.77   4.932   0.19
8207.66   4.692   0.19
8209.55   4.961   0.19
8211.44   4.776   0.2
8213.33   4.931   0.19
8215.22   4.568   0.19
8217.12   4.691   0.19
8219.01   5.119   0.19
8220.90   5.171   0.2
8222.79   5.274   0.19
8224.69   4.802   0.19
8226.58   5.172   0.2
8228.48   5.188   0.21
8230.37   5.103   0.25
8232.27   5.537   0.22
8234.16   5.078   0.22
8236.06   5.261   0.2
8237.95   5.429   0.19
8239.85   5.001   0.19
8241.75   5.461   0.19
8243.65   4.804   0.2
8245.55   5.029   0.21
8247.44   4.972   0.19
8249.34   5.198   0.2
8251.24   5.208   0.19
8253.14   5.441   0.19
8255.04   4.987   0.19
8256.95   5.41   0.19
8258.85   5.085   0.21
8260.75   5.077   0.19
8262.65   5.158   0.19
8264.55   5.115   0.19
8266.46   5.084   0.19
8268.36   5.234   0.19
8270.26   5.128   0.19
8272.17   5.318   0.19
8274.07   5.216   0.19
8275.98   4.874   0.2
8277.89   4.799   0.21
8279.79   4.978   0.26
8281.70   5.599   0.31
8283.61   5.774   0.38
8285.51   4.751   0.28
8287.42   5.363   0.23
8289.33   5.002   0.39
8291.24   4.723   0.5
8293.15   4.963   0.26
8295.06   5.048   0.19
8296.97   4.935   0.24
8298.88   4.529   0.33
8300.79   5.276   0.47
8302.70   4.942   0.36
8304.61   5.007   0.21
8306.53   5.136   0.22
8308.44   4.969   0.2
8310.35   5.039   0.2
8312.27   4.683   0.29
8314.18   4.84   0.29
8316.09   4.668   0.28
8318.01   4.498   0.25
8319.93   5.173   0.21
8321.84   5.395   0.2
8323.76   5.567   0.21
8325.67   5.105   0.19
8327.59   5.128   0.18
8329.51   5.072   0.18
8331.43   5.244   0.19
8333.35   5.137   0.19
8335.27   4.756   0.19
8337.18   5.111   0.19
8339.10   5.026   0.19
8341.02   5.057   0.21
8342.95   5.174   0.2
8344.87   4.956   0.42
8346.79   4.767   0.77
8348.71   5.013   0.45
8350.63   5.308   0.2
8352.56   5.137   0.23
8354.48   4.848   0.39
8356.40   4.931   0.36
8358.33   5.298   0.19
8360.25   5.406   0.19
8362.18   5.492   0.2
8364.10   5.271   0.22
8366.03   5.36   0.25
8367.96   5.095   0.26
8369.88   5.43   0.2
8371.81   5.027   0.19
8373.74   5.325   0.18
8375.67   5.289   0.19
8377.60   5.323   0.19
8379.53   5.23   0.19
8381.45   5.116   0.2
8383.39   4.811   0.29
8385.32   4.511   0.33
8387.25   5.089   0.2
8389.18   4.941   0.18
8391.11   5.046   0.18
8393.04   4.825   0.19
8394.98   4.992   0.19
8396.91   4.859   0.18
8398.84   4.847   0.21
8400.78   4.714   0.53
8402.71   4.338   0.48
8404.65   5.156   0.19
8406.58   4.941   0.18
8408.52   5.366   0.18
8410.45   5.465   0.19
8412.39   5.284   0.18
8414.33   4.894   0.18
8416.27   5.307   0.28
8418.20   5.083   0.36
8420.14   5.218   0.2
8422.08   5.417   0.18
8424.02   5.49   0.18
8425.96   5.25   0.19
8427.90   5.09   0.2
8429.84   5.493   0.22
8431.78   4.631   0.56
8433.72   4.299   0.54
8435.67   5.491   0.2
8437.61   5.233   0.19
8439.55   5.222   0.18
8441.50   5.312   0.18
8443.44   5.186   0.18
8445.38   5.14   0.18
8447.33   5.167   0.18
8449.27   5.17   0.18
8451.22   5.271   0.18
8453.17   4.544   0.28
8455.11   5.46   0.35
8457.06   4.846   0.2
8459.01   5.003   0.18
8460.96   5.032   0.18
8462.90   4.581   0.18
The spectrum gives 0.5 angstrom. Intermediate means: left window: 5.06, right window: 5.15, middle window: 5.05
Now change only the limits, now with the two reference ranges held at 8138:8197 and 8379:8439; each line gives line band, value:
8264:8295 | -0.55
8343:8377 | -0.91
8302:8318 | 0.47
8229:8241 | -0.51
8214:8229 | 0.09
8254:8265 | -0.25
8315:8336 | -0.14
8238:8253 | -0.33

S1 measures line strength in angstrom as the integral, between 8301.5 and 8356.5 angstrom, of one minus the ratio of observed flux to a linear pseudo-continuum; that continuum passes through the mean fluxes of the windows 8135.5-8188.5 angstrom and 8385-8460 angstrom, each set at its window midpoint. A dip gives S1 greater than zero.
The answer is 0.3 angstrom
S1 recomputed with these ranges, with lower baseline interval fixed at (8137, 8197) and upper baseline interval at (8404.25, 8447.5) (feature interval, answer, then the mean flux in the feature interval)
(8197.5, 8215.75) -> 0.5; 4.91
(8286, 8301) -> 0.4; 4.96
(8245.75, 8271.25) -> -0.4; 5.16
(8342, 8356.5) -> 0.3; 5.02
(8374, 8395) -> 0.5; 5.03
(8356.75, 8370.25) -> -0.5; 5.31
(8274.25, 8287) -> -0.1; 5.14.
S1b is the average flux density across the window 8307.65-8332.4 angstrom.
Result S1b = 5.03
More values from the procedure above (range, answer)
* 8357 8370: 5.32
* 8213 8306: 5.1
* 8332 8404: 5.05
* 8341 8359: 5.04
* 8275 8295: 5.08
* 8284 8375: 5.07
